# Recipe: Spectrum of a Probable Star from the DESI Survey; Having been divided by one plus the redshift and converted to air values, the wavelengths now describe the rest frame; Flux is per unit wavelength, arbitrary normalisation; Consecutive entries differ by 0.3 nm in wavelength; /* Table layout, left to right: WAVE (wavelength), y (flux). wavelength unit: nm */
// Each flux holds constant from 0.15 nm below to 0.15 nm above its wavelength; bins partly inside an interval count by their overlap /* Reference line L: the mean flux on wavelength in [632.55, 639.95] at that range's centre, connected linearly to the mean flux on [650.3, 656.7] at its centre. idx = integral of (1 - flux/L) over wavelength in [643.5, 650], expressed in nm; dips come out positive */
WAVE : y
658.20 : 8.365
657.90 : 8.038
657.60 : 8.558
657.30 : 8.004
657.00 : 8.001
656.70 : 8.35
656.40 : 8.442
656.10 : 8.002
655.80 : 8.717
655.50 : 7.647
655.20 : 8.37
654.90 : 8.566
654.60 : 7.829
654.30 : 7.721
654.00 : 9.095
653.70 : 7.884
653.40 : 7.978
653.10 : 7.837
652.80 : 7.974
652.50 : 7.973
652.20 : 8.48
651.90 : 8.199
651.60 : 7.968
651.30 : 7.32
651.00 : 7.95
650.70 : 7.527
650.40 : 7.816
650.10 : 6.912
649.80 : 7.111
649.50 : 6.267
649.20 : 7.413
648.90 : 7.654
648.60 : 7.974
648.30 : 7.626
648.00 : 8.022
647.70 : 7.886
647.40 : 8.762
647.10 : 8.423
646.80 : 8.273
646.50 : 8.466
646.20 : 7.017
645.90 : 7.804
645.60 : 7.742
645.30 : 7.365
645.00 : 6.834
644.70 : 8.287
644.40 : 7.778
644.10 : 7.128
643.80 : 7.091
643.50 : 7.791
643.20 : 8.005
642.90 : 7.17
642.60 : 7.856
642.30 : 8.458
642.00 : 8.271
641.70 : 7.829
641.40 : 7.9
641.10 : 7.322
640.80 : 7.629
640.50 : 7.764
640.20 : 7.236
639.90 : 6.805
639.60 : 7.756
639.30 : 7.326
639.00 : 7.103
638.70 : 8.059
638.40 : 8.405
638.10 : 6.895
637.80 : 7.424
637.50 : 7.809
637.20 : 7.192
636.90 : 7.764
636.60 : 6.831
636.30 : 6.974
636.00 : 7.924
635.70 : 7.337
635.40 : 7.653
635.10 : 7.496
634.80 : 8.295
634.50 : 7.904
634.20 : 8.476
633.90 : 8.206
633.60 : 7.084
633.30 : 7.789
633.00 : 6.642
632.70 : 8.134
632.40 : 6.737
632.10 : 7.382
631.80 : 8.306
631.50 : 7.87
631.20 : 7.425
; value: 0.18 nm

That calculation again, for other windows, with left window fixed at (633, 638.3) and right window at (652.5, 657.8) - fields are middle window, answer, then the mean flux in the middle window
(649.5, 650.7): 0.12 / 7.18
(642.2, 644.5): 0.05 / 7.64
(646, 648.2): -0.05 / 8.1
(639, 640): 0.05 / 7.29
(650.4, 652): 0.05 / 7.78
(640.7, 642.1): -0.01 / 7.78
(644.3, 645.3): 0.03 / 7.59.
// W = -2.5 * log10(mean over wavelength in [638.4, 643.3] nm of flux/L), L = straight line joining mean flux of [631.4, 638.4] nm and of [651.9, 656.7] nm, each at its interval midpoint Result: 0.013 mag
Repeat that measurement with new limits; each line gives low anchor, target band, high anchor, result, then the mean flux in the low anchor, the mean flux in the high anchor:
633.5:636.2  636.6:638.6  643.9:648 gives 0.04 mag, 7.82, 7.83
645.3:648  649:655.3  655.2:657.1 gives 0.04 mag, 8.01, 8.21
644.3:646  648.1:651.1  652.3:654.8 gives 0.06 mag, 7.63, 8.06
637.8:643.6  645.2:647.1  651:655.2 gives 0.00 mag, 7.65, 8.07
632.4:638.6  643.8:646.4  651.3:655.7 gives 0.05 mag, 7.59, 8.09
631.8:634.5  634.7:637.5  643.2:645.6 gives 0.01 mag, 7.62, 7.52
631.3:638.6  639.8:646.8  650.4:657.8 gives 0.02 mag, 7.61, 8.09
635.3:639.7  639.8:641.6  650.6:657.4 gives 0.02 mag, 7.49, 8.08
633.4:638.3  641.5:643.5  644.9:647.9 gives -0.02 mag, 7.59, 7.88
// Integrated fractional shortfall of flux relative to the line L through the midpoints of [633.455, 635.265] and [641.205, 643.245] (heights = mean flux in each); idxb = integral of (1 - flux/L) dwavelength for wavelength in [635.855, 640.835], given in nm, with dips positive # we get 0.28 nm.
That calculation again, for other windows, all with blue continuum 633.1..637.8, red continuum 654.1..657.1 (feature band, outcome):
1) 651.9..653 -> -0.005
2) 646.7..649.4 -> 0.003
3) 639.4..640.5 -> 0.059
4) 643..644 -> 0.034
